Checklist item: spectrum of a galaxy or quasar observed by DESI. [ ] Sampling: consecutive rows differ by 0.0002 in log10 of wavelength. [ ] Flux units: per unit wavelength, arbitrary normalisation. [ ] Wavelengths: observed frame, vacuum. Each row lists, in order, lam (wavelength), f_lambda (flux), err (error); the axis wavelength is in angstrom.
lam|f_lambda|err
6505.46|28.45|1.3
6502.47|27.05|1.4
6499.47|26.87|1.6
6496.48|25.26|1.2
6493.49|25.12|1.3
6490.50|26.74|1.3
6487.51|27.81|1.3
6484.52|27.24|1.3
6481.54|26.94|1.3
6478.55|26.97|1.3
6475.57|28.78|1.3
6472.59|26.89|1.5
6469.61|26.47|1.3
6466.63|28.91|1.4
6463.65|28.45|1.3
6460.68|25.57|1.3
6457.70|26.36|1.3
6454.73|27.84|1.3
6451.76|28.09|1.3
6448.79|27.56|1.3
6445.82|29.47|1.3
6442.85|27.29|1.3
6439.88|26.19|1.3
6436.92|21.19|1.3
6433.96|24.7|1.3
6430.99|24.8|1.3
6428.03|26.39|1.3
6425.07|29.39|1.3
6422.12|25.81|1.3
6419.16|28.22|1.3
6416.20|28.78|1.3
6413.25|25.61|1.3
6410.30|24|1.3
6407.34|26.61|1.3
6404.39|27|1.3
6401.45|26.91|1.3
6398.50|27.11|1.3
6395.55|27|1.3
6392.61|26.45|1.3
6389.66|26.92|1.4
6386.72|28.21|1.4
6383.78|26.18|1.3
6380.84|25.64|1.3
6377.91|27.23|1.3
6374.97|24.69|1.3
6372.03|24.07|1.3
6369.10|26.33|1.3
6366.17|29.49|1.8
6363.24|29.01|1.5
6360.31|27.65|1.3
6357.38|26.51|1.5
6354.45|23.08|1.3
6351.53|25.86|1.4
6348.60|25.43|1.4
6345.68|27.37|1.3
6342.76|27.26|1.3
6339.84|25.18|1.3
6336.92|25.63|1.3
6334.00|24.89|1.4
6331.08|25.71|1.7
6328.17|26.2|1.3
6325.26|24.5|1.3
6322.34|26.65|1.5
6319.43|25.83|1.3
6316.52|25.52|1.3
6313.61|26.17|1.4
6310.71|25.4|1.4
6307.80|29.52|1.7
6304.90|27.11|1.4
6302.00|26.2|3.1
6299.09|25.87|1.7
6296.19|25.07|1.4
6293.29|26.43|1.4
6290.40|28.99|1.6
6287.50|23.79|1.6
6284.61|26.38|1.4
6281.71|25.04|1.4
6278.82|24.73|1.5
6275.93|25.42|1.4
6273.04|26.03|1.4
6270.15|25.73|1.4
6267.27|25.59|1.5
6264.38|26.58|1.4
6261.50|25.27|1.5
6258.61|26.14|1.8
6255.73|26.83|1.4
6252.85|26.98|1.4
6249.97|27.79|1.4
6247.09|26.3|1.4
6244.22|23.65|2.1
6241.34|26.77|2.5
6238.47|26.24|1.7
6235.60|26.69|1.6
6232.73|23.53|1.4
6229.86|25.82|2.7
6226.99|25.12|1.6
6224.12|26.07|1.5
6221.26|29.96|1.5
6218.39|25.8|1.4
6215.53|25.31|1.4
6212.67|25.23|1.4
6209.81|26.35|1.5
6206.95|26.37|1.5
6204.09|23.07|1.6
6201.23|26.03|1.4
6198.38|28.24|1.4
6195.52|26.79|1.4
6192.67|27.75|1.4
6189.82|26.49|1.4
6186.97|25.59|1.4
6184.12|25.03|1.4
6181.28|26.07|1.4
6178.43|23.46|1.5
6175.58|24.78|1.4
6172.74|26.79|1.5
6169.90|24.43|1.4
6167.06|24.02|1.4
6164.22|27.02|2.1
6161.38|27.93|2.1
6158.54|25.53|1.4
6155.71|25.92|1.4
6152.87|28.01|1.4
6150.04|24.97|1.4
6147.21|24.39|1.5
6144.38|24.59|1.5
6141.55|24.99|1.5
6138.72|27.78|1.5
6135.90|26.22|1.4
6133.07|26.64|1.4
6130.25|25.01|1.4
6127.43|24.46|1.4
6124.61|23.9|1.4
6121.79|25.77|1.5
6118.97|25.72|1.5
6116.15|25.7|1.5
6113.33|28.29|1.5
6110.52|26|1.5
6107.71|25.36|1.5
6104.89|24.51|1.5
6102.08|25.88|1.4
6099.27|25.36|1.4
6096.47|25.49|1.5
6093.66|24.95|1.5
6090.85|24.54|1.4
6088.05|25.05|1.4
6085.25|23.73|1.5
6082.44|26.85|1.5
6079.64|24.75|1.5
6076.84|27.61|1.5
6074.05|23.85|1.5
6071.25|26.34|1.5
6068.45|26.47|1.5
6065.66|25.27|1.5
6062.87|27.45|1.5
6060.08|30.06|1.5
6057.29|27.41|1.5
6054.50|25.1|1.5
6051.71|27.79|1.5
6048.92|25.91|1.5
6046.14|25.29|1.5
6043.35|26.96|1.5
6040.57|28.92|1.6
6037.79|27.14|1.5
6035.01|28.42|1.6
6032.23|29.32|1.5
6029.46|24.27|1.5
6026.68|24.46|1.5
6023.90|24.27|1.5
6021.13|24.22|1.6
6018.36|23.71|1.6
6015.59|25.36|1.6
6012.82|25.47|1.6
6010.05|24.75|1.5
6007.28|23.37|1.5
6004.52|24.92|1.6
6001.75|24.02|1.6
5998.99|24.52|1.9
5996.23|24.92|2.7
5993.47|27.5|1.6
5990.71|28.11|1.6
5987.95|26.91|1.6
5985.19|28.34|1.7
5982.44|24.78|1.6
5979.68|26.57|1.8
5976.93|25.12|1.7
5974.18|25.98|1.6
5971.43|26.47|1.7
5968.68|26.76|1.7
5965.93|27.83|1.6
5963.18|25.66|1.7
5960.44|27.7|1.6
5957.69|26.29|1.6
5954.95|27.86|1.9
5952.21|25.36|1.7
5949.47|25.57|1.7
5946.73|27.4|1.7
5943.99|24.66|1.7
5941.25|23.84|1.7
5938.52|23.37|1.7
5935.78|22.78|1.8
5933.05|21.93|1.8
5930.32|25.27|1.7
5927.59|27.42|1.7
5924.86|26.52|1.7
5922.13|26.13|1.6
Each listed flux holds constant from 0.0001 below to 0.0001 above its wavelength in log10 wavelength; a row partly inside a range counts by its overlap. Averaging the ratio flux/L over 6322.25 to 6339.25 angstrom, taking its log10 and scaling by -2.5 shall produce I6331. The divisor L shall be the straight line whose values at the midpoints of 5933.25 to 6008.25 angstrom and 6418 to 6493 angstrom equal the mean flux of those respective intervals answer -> 0.05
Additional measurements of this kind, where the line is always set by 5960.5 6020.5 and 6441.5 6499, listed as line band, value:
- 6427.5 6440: 0.12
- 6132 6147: 0.01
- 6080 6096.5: 0.04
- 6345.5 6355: 0.06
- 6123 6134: 0.05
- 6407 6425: 0.01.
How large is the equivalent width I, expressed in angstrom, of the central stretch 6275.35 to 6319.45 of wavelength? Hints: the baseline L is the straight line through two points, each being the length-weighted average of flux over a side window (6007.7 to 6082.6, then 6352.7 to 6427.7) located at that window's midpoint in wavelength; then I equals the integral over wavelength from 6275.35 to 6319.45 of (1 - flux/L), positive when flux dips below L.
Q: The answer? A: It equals 0.7 angstrom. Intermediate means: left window 26.2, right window 26.7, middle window 26.1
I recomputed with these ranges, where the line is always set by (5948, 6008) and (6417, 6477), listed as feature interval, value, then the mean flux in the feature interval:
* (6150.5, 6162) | -0.07 angstrom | 26.6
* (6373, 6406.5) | 0.27 angstrom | 26.6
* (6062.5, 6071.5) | 0.01 angstrom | 26.3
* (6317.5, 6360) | 1.56 angstrom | 25.8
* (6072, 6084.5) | 0.30 angstrom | 25.7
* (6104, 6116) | 0.14 angstrom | 26.1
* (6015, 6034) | 0.79 angstrom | 25.1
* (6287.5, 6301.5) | 0.21 angstrom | 26.3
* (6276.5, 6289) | 0.76 angstrom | 25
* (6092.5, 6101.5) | 0.35 angstrom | 25.3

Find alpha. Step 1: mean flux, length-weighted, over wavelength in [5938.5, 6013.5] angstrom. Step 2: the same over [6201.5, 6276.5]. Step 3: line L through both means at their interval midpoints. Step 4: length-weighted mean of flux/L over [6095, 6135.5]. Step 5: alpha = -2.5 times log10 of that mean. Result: 0.01 mag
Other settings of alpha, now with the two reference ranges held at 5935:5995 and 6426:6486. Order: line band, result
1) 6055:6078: -0.02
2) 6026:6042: -0.04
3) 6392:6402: -0.01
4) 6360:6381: 0.00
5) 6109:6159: 0.03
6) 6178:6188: 0.05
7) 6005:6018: 0.07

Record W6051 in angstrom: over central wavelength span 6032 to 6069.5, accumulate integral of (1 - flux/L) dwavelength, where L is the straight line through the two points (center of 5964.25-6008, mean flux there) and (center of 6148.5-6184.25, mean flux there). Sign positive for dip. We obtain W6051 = -1.8 angstrom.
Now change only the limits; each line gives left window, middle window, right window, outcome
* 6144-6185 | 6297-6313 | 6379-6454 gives -0.3 angstrom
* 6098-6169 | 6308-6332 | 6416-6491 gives 0.5 angstrom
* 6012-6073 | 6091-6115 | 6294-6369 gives 0.6 angstrom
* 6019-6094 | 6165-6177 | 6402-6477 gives 0.6 angstrom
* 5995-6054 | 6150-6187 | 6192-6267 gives 0.4 angstrom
